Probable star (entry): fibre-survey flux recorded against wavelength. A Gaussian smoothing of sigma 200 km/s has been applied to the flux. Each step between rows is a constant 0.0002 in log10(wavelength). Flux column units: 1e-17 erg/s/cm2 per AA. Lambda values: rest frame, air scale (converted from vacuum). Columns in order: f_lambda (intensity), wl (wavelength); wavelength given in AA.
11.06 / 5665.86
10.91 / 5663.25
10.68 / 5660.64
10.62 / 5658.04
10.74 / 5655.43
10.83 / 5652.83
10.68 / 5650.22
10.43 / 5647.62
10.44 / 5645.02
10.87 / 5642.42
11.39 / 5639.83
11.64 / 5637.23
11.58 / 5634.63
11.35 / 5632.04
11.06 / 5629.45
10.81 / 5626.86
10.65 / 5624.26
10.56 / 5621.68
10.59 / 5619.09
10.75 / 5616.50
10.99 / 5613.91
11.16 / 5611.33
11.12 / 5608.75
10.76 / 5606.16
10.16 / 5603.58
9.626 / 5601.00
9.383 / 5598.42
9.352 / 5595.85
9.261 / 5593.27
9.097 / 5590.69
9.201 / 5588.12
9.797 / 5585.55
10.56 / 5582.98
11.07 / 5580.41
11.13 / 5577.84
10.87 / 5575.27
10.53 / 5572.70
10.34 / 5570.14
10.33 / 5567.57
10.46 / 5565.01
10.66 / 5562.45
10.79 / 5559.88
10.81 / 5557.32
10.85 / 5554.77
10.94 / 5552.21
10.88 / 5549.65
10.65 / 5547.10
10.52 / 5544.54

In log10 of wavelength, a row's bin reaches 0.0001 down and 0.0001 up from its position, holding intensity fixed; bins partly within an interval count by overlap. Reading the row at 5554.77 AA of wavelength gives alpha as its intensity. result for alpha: 10.85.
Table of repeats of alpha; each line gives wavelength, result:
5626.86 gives 10.81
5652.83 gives 10.83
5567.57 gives 10.33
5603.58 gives 10.16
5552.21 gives 10.94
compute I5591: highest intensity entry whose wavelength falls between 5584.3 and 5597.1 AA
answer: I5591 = 9.797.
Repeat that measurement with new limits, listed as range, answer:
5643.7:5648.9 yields 10.44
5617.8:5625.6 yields 10.65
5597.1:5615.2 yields 11.16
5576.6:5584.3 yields 11.13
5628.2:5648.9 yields 11.64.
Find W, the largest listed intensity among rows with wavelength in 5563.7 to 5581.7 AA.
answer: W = 11.13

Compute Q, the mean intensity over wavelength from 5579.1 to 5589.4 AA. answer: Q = 10.2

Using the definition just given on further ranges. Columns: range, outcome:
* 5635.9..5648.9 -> 11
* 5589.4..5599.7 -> 9.28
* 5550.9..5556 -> 10.9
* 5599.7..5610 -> 10.4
